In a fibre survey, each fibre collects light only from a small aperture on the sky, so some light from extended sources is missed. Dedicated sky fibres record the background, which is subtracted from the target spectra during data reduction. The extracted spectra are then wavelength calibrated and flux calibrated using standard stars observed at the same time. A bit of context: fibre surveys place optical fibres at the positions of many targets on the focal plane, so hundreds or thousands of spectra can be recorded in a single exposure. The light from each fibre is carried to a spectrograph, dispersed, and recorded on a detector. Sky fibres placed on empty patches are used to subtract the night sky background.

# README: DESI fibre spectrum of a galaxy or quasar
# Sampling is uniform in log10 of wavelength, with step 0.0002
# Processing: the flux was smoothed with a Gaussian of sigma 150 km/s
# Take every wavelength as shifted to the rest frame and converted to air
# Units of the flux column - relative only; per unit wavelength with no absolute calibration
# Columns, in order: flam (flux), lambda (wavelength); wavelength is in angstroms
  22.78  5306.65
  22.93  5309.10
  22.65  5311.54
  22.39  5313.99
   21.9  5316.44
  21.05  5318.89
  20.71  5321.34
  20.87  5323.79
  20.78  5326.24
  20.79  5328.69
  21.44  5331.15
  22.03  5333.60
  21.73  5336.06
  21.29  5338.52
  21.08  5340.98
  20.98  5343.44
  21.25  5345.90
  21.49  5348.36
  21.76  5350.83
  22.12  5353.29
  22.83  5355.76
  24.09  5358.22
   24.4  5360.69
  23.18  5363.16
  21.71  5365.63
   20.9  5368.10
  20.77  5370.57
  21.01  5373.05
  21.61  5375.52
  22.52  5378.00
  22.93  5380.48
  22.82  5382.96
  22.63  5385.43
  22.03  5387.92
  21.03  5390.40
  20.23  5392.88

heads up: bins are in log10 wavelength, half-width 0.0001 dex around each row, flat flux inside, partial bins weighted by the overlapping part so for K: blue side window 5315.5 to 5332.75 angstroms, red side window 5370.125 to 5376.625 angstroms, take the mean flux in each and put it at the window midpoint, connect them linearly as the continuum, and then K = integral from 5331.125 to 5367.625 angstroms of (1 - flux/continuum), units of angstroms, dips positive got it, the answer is -1.7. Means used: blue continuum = 21.1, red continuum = 21.2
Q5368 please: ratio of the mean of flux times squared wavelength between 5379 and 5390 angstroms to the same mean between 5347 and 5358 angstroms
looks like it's 1.02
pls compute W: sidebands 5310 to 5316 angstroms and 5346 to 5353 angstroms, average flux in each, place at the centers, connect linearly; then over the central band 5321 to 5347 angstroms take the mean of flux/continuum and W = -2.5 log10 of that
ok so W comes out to 0.04 mag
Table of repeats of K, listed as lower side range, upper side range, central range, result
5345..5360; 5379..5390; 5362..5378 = 0.6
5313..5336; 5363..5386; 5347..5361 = -0.6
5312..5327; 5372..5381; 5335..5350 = 0.2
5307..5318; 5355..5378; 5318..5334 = 1.0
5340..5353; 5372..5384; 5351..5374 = -0.6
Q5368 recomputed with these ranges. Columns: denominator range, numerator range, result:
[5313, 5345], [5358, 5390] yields 1.06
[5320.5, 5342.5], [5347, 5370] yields 1.07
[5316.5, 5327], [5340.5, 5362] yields 1.07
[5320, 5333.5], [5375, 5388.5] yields 1.09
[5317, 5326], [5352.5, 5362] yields 1.13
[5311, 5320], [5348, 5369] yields 1.05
